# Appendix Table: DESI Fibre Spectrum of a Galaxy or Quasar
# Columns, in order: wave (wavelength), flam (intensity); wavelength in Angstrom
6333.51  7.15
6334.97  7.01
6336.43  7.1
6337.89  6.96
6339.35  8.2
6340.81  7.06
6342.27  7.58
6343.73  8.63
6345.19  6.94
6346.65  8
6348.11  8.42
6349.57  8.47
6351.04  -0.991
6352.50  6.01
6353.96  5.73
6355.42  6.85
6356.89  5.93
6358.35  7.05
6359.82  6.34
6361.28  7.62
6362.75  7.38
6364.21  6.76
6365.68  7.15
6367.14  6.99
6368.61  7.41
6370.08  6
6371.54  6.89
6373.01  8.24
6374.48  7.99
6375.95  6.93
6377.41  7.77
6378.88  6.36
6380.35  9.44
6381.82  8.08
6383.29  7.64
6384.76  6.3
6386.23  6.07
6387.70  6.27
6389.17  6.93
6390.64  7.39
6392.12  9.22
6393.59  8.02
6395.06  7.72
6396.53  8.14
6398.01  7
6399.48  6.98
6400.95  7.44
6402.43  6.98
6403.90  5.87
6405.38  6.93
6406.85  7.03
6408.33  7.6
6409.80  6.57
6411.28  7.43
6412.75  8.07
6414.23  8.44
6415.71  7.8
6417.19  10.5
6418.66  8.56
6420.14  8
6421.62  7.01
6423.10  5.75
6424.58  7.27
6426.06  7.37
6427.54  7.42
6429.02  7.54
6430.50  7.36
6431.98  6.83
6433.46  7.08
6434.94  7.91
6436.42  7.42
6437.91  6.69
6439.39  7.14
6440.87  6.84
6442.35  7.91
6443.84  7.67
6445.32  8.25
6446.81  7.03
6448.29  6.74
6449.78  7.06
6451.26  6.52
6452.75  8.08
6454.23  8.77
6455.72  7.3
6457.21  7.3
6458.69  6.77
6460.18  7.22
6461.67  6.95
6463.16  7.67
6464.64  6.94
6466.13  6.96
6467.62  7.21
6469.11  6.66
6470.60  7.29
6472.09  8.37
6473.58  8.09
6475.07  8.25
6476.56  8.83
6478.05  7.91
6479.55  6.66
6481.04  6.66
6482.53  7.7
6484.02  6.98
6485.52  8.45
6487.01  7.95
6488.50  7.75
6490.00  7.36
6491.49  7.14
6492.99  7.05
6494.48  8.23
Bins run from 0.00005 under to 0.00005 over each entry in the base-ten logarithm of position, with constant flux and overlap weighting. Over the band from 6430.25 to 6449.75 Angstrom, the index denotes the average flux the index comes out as 7.29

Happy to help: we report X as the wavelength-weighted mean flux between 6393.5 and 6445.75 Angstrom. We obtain 7.45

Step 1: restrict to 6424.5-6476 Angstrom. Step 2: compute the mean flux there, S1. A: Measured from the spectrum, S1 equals 7.38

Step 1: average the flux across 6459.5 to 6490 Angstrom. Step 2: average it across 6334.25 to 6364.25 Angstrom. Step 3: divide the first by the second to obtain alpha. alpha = 1.10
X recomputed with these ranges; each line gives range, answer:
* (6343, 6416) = 7.12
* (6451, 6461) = 7.46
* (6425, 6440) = 7.28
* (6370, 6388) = 7.3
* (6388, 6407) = 7.34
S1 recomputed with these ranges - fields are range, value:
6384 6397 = 7.33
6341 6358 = 6.54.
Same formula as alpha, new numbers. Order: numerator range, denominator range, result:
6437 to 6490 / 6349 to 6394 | 1.08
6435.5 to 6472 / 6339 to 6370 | 1.07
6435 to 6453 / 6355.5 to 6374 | 1.04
